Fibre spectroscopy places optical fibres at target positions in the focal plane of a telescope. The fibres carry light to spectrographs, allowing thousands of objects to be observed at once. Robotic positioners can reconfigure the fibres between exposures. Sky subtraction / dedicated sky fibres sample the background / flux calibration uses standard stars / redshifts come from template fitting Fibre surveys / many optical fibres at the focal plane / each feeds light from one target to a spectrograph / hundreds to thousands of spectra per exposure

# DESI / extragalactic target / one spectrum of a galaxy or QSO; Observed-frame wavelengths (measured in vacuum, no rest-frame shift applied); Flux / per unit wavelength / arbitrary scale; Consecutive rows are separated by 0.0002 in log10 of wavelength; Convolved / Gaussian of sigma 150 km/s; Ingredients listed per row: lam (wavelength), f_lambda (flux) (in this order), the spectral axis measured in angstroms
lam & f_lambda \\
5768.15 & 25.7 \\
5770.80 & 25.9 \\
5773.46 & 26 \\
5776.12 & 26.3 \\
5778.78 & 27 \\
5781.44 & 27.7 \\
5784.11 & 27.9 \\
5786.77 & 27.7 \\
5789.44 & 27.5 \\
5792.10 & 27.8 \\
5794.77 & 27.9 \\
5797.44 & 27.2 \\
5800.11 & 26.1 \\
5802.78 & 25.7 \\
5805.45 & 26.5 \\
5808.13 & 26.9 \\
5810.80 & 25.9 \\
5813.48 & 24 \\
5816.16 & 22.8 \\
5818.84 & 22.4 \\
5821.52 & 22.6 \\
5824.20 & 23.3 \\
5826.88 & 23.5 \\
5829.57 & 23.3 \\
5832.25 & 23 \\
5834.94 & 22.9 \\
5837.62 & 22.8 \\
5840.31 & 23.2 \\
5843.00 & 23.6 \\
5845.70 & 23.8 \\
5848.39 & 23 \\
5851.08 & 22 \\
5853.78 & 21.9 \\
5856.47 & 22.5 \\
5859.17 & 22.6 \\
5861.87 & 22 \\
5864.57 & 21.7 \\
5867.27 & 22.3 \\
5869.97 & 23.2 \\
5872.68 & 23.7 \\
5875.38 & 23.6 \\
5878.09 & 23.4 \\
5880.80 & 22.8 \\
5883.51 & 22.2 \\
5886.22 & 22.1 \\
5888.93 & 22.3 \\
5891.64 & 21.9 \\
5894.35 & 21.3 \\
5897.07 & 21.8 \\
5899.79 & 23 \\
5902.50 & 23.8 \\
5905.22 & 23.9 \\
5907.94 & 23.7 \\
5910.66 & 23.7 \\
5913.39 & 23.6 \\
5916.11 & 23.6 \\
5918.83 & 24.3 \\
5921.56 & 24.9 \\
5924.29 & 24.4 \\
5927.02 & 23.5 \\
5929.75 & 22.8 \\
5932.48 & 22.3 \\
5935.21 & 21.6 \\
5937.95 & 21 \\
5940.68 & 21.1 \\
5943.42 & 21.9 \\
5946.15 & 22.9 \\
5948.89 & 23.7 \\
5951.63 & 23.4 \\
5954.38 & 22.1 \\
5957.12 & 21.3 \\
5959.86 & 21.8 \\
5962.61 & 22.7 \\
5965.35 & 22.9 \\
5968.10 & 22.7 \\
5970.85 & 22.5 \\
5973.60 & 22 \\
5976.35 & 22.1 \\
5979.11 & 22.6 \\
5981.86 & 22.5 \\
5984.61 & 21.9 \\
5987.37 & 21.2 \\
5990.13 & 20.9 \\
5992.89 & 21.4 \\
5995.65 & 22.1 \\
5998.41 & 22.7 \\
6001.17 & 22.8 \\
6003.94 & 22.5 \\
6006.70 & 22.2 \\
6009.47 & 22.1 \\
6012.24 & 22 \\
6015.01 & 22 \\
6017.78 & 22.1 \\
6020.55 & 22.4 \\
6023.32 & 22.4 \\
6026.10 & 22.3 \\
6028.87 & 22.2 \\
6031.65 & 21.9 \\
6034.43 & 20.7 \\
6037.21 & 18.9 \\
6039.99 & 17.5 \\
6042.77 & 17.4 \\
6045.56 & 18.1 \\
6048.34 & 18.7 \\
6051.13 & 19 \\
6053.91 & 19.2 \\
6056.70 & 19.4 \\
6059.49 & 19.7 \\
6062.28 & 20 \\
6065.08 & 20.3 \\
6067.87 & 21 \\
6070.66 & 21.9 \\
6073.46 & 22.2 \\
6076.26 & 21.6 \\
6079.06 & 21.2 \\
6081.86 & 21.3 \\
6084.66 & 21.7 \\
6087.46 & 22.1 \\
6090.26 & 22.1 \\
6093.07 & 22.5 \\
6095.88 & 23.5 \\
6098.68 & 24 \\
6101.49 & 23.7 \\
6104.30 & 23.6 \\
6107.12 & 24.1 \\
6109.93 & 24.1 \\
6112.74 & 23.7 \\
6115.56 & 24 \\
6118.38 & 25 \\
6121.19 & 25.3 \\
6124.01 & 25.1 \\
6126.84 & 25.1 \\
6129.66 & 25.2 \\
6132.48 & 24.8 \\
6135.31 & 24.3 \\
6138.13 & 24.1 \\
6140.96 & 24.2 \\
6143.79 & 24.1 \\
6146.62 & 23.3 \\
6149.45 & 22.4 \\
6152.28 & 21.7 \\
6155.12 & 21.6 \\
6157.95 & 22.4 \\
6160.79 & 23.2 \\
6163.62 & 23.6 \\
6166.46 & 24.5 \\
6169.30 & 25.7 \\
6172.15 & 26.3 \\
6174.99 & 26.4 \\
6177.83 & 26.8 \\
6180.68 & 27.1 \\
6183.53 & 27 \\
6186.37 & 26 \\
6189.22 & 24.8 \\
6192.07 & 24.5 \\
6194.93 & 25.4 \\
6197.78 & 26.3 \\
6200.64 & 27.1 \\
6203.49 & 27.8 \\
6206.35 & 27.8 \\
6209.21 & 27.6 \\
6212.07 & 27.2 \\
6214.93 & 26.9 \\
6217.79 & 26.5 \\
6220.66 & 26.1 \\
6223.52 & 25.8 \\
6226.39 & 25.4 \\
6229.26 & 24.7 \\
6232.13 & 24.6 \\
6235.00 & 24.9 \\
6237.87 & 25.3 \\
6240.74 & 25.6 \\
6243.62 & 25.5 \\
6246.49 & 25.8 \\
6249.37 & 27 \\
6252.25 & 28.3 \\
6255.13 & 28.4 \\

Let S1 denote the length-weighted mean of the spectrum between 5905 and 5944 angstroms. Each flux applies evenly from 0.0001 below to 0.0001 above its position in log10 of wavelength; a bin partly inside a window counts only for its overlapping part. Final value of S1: 23.1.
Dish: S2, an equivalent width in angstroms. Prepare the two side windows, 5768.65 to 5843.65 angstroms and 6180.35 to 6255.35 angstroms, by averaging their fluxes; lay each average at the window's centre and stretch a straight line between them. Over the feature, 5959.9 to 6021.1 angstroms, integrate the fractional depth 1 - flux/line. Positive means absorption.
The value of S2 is 8.38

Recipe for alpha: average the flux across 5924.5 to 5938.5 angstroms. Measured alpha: 22.5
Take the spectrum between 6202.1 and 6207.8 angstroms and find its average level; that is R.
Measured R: 27.8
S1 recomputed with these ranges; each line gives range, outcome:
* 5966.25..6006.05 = 22.1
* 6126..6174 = 23.9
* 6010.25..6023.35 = 22.2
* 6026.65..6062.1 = 19.5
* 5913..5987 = 22.6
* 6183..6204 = 26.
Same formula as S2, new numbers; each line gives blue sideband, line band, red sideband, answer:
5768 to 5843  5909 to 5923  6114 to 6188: 0.6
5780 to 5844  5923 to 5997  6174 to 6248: 9.3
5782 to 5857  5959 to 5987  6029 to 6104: -0.1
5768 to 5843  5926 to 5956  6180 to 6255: 3.8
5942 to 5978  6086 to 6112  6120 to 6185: 0.7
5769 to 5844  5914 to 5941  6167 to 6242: 2.6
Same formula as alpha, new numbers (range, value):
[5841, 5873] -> 22.7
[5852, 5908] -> 22.6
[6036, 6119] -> 21.4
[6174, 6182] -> 26.8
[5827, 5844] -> 23.2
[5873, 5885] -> 23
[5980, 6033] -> 22.1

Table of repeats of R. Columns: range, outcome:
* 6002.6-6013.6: 22.2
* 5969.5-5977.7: 22.2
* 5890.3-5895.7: 21.6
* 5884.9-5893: 22.1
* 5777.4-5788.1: 27.6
